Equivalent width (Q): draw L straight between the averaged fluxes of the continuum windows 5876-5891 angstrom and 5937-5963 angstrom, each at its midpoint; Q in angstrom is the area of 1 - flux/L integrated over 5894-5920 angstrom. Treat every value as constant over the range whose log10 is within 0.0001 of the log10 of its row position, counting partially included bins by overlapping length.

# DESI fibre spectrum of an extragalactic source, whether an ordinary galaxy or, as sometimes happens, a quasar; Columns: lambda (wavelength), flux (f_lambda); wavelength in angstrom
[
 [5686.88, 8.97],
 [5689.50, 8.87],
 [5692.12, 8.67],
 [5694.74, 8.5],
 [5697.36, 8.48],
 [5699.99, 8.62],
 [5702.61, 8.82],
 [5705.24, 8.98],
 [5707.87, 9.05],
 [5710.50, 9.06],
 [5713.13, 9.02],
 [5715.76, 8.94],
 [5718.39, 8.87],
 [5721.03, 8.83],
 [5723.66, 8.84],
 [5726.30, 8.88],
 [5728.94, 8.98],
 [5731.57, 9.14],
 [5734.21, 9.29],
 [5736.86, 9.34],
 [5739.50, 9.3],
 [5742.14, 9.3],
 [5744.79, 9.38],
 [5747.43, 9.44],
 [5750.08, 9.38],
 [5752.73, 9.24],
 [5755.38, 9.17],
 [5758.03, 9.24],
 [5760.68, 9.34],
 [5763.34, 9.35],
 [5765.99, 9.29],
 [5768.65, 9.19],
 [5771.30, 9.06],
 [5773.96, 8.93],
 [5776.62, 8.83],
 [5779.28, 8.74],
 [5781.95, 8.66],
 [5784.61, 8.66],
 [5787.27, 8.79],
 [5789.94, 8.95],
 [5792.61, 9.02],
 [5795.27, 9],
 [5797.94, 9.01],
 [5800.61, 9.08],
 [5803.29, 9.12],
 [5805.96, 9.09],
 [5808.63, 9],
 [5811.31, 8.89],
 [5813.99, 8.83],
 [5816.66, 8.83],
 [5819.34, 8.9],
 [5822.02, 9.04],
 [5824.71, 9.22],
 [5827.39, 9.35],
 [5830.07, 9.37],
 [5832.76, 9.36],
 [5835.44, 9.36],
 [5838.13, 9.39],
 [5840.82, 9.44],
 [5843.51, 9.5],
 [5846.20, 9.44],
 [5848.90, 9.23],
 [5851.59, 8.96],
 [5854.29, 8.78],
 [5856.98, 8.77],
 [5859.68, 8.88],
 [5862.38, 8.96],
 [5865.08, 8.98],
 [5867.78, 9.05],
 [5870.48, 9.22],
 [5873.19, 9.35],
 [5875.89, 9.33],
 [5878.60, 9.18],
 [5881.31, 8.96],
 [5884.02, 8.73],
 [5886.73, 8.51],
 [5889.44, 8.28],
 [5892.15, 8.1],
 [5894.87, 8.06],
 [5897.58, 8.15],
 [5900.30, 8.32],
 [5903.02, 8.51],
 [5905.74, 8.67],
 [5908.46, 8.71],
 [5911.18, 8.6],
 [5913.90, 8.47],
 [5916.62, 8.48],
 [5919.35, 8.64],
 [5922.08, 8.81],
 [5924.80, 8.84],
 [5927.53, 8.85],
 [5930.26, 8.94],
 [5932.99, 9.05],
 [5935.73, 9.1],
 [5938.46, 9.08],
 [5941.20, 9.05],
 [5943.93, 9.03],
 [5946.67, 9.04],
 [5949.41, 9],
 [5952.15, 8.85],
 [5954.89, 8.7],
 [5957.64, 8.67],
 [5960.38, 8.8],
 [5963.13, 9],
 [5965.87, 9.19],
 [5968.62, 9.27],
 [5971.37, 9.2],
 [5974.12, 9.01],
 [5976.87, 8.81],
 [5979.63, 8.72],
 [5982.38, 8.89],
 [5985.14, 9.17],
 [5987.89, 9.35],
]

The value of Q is 1.1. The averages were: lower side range 8.77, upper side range 8.92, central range 8.46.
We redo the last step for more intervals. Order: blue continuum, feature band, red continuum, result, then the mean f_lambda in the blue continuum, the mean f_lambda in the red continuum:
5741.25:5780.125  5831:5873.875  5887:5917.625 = -2.4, 9.2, 8.4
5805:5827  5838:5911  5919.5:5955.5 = 0.9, 8.99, 8.95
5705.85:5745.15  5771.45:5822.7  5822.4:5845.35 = 1.9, 9.07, 9.36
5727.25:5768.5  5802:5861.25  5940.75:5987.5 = 0.2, 9.27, 8.97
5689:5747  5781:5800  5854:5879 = 0.3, 8.97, 9.06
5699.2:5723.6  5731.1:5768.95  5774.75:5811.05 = -1.6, 8.91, 8.92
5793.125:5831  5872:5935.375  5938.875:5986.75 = 2.3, 9.05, 8.97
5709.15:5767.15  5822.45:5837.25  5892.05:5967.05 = -0.6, 9.16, 8.75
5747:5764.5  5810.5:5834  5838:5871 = 0.2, 9.3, 9.11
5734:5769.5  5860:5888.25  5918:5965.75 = 0.1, 9.3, 8.92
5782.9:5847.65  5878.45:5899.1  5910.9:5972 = 1.2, 9.11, 8.9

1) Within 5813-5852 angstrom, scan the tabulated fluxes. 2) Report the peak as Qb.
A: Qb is 9.5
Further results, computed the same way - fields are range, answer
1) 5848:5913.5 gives 9.35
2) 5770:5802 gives 9.08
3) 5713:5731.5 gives 9.02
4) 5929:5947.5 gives 9.1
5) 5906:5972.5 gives 9.27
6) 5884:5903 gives 8.73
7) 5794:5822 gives 9.12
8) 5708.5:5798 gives 9.44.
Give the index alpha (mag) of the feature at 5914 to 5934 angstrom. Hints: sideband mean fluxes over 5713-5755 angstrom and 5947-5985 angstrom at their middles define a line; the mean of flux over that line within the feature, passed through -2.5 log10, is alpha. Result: 0.02 mag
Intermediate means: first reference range 9.14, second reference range 8.94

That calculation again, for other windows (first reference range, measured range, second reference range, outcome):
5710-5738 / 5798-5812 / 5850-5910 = -0.02 mag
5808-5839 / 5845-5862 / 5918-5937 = 0.01 mag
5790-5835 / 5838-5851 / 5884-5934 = -0.06 mag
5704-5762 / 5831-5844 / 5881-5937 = -0.07 mag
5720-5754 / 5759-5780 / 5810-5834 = 0.01 mag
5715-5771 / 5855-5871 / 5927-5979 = 0.01 mag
